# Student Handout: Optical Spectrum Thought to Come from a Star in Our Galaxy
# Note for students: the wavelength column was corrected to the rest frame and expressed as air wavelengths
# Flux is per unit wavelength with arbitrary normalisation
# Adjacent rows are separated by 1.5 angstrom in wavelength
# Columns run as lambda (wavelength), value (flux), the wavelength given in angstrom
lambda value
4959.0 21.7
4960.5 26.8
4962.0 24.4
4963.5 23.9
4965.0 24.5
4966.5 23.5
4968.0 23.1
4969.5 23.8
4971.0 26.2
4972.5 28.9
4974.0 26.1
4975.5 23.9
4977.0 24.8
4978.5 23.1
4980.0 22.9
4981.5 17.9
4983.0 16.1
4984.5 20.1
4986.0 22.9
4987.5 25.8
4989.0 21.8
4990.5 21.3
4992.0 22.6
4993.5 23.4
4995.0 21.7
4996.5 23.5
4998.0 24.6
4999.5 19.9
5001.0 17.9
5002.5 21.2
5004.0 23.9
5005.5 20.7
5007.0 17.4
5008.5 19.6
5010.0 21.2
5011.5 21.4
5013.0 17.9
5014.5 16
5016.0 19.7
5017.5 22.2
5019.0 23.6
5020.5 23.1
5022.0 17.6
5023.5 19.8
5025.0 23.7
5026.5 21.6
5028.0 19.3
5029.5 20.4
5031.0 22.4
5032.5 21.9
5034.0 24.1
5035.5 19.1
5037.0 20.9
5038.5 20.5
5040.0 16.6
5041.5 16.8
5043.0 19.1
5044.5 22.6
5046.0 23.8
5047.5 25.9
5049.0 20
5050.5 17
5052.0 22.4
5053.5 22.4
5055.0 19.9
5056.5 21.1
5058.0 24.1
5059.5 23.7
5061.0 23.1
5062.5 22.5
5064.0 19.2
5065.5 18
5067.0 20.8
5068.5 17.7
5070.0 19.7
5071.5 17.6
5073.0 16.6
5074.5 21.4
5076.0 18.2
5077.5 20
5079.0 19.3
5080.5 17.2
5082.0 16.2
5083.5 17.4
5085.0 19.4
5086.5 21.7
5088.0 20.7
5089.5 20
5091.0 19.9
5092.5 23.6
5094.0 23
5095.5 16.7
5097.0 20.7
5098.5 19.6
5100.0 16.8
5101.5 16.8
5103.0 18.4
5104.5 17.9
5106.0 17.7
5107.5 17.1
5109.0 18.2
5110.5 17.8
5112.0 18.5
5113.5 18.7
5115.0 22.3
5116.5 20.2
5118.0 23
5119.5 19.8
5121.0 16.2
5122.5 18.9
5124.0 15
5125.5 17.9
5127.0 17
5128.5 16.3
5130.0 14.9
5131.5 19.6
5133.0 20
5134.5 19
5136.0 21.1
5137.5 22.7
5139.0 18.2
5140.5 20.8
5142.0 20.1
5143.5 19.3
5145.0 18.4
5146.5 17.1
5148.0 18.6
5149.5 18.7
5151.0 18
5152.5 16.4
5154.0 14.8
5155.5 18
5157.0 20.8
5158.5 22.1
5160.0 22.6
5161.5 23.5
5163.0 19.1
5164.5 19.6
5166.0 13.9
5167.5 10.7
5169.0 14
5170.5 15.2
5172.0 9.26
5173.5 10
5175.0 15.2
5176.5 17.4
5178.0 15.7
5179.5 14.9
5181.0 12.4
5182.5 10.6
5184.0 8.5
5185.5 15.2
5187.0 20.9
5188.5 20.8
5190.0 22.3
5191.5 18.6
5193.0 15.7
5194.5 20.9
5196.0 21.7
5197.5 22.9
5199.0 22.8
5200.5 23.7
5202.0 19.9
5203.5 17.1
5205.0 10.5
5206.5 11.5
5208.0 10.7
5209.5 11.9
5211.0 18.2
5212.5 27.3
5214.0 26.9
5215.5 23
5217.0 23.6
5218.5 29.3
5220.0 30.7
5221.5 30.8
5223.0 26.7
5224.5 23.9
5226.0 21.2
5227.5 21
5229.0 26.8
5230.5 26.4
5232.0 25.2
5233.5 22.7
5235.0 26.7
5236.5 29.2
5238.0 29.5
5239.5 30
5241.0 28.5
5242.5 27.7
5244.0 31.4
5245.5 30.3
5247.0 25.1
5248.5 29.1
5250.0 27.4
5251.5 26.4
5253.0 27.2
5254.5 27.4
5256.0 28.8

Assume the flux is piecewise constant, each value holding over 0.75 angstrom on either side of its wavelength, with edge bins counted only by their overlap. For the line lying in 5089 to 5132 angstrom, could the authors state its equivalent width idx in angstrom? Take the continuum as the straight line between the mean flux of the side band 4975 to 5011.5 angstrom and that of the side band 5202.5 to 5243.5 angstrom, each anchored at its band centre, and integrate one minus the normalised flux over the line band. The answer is 7.4 angstrom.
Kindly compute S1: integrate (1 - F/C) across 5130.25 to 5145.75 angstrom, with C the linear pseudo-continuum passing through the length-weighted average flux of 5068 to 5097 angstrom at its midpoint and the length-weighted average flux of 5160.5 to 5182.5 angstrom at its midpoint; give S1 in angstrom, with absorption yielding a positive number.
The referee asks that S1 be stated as -2.92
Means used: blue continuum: 19.3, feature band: 19.8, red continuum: 15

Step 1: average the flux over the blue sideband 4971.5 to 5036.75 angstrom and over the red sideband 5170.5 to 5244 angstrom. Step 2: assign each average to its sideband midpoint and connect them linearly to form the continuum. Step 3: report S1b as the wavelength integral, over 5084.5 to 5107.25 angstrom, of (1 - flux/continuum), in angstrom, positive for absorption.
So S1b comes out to 1.88 angstrom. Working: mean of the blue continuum 21.6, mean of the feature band 19.5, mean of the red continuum 20.8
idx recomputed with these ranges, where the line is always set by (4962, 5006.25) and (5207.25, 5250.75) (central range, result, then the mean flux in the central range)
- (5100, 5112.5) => 3.3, 17.7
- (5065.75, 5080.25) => 3.0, 18.9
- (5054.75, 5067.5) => 1.2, 21.4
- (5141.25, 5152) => 2.7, 18.5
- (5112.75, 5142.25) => 6.5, 19.1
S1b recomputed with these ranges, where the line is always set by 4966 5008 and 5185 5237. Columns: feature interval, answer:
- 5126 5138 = 1.8 angstrom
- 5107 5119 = 1.4 angstrom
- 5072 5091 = 2.7 angstrom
